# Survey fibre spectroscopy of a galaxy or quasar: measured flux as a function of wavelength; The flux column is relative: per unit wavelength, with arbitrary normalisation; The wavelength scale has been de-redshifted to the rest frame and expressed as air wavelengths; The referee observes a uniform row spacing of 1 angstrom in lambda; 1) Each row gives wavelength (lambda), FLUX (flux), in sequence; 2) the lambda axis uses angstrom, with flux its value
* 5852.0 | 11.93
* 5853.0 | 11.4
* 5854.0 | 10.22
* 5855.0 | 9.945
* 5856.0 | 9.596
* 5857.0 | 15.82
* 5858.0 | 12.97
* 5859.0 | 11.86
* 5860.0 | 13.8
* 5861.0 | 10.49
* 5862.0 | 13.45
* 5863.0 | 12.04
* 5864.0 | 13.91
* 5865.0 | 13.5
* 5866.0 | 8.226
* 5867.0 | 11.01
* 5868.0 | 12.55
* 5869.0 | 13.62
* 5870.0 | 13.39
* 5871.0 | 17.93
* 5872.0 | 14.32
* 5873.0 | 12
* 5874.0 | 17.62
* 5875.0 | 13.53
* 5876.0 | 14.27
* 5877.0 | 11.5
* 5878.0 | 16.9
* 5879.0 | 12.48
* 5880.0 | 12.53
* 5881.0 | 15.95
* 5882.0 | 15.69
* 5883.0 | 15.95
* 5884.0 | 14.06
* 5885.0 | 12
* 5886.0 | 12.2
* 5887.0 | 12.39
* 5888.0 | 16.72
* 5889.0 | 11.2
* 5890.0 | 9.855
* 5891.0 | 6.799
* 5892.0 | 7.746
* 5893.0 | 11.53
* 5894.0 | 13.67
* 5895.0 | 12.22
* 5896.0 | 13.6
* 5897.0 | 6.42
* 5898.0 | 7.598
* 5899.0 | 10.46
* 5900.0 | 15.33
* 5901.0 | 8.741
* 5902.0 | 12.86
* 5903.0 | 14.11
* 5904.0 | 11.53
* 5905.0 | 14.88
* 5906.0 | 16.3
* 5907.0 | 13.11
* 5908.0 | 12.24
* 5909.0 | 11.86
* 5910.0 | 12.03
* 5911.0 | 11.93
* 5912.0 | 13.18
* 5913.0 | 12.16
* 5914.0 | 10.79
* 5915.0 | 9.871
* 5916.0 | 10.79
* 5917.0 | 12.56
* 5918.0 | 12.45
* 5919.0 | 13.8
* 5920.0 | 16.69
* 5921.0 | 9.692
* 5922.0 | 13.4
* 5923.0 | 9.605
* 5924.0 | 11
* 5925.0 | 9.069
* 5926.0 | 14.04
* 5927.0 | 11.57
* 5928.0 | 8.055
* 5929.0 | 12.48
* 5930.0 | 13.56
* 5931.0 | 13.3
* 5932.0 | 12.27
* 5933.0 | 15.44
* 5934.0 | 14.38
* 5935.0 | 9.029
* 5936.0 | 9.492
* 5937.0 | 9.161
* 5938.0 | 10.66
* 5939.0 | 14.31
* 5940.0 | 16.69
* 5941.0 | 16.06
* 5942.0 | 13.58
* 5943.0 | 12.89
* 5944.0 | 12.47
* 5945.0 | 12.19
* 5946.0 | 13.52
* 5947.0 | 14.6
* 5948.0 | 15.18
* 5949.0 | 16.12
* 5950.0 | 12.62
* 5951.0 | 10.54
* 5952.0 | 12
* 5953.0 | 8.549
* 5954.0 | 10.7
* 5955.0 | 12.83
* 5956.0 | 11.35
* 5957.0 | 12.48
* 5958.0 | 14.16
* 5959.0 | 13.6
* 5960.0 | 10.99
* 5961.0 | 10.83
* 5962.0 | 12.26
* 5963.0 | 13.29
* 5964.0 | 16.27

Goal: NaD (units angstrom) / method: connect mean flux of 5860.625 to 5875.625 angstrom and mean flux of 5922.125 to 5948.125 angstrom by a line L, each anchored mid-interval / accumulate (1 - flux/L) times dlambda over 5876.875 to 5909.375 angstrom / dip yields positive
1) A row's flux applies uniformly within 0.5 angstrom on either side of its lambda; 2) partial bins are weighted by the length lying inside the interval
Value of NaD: 1.2 angstrom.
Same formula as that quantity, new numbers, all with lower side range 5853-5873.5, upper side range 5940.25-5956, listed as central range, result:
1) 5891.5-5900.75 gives 1.30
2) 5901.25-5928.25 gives 1.16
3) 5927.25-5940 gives 0.82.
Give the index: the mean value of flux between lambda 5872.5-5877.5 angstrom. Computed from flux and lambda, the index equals 13.8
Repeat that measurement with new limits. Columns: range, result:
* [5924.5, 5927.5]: 11.6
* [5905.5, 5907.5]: 14.7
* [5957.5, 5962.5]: 12.4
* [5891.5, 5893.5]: 9.64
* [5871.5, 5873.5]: 13.2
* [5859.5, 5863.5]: 12.4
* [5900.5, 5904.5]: 11.8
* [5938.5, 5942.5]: 15.2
